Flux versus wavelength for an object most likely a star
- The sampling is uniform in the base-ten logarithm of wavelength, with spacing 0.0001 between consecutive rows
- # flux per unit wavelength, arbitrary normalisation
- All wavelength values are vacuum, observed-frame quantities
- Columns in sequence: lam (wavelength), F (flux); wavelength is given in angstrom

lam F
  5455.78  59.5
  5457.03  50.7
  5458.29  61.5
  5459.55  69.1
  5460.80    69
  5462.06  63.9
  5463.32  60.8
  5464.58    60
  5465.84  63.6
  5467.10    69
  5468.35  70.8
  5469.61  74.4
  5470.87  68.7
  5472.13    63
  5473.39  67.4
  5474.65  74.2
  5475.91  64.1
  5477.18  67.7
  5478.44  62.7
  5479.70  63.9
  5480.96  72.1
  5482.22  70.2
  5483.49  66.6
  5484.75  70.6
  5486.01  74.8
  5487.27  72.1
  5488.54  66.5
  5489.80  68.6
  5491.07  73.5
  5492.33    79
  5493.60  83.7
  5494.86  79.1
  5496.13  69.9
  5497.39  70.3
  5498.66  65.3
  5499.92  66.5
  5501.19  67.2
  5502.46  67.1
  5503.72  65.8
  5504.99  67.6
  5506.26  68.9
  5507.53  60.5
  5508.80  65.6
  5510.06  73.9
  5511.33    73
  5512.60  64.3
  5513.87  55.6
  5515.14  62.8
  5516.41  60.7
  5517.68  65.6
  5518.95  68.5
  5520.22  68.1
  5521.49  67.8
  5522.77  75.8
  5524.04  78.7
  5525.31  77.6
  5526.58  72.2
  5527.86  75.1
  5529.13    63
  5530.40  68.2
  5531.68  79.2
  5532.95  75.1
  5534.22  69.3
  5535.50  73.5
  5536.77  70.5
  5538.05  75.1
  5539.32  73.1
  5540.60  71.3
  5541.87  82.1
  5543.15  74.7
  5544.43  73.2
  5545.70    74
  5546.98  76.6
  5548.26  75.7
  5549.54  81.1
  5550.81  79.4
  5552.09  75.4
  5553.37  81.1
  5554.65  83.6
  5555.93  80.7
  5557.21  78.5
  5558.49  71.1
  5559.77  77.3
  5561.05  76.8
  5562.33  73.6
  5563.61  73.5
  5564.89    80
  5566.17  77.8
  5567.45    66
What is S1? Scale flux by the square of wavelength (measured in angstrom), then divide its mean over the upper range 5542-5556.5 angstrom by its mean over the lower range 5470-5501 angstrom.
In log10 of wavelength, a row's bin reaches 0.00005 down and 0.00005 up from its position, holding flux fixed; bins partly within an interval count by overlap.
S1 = 1.14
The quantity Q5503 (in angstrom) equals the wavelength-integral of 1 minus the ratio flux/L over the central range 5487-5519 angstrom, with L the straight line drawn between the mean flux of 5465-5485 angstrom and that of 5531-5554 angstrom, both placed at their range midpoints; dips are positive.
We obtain 1.15 angstrom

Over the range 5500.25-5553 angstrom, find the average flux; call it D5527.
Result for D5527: 71.1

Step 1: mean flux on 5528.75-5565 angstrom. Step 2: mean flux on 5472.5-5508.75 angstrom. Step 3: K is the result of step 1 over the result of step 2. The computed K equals 1.09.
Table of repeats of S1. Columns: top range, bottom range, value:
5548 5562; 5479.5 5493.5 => 1.12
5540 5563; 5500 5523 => 1.18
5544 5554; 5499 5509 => 1.19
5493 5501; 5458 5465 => 1.14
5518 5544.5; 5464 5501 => 1.07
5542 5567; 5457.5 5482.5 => 1.19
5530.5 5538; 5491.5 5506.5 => 1.05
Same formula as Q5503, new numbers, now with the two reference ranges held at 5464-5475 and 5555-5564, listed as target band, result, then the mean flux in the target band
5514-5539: 0.9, 70.6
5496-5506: 0.5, 67.4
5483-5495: -0.6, 73.3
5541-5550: -0.2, 76.5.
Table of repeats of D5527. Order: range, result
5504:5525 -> 67.5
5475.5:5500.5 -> 70.4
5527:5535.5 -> 71.8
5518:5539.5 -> 72.3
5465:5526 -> 69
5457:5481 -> 66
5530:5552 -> 74.9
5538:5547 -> 74.9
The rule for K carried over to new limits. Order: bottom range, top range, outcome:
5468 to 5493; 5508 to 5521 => 0.95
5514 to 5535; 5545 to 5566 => 1.10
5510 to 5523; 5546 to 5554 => 1.18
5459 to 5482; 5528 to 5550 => 1.10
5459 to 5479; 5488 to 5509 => 1.05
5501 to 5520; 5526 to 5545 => 1.11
